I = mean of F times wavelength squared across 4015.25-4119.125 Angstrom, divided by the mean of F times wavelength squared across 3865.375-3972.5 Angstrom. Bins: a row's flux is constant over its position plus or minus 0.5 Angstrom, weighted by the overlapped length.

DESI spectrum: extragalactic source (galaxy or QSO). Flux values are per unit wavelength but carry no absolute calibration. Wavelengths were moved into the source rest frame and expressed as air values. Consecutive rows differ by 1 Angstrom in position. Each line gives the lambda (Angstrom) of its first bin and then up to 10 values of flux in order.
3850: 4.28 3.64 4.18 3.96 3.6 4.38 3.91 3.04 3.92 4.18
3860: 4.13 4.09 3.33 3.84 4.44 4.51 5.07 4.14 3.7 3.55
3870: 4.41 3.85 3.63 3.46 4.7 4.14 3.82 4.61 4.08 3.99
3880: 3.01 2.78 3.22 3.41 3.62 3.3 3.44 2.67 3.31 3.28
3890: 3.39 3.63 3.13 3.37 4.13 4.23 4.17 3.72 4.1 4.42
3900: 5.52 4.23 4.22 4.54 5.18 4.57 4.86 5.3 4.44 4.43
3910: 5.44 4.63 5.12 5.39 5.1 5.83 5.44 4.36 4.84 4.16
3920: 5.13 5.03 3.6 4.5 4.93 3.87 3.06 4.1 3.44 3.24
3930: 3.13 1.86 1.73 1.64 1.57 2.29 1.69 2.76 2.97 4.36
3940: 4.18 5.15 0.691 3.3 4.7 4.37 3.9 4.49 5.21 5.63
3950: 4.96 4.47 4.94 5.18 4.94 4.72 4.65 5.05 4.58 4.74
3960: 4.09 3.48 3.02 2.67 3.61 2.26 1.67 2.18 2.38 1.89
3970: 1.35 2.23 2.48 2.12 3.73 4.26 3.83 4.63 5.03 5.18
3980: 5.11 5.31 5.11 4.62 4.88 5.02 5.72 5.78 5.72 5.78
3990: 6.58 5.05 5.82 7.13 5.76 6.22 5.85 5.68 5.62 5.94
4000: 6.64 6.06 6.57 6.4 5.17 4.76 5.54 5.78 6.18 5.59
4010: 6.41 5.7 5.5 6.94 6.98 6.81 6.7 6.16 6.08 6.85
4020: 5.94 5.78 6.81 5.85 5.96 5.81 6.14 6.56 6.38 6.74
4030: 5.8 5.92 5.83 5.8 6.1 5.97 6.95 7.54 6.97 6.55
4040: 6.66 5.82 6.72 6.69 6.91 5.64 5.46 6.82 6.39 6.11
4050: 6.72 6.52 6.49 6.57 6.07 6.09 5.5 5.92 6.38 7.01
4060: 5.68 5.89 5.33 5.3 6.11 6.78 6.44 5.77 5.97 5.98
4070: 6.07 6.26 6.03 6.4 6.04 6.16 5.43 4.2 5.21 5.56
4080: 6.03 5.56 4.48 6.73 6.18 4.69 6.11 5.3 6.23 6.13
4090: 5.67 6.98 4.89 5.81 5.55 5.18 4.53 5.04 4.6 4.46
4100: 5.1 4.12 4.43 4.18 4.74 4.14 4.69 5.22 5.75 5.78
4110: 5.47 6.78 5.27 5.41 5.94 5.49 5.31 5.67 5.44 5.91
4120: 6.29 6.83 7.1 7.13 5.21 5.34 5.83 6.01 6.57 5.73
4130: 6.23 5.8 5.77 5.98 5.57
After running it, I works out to 1.63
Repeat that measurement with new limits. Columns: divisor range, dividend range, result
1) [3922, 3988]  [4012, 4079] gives 1.71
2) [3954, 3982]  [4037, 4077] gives 1.79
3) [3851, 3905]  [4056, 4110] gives 1.58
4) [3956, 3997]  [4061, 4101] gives 1.37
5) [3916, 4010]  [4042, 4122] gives 1.40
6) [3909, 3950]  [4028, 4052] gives 1.71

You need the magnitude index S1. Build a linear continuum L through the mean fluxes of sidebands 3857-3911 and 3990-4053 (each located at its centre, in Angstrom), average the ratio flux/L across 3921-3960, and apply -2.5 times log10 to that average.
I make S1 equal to 0.28 mag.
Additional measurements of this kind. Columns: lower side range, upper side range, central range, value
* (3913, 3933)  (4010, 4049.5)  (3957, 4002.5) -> 0.17 mag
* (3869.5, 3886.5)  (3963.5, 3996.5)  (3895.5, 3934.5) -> -0.07 mag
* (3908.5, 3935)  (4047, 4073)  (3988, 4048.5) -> -0.12 mag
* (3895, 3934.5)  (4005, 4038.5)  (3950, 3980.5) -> 0.36 mag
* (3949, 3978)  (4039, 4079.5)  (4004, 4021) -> -0.24 mag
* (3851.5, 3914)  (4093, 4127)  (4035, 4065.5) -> -0.24 mag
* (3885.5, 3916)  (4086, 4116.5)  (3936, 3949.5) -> 0.17 mag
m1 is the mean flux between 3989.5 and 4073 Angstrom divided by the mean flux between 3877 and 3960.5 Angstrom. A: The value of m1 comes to 1.53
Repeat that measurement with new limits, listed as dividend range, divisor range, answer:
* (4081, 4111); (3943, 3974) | 1.42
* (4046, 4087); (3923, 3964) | 1.59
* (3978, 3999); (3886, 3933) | 1.35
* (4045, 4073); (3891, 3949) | 1.52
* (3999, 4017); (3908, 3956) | 1.50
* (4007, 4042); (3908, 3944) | 1.65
